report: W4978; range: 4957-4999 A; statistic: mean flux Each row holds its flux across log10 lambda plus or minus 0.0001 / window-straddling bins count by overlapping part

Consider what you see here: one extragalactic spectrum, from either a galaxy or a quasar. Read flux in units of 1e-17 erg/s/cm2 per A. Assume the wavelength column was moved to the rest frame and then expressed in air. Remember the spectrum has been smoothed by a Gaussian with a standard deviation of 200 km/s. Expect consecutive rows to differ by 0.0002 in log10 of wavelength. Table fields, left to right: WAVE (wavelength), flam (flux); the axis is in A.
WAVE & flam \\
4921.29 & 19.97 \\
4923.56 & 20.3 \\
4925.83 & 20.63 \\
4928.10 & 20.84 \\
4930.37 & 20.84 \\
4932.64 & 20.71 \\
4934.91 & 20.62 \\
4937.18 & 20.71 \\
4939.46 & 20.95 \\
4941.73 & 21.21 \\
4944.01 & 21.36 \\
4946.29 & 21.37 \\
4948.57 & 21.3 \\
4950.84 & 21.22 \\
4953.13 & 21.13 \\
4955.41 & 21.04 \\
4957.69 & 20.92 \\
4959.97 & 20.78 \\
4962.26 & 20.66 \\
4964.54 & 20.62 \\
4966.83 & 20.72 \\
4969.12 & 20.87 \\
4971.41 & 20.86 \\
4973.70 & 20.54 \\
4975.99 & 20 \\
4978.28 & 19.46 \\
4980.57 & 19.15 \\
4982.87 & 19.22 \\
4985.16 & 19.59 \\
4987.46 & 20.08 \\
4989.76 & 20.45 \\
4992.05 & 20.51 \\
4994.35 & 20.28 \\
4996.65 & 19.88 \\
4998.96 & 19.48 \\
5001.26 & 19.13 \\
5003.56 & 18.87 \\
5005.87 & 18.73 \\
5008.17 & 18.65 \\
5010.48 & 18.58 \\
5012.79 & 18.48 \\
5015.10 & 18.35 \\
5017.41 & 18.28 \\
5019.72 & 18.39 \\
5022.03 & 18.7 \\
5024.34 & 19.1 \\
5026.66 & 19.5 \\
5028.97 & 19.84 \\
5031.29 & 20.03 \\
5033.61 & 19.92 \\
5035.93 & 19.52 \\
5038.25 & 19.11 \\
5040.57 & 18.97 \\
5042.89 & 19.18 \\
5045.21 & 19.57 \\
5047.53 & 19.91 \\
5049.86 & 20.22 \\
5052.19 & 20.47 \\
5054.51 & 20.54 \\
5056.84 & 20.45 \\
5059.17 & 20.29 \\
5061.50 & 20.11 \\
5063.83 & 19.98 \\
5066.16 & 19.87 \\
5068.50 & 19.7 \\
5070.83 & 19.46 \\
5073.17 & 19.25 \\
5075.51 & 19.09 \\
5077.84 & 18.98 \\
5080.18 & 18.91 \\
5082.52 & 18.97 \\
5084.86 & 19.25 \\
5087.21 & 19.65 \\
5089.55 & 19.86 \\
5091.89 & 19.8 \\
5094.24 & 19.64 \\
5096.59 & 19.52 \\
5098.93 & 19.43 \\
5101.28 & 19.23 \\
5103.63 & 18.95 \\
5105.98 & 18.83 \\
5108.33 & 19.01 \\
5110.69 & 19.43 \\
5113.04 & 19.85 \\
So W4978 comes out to 20.2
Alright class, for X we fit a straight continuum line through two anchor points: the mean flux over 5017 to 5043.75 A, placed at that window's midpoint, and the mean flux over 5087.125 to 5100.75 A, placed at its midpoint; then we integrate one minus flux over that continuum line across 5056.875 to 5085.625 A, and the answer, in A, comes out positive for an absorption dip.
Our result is -0.1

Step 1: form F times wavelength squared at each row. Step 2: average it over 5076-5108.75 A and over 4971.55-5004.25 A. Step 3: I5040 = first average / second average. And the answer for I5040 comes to 1.02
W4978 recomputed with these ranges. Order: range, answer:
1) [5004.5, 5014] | 18.6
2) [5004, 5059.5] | 19.3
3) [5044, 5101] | 19.7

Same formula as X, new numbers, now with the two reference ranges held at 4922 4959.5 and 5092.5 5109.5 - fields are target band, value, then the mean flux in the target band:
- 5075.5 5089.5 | 0.17 A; 19.2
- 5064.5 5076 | 0.03 A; 19.5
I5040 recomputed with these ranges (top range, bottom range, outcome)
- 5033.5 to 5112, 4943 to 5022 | 1.02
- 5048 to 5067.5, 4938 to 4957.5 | 1.00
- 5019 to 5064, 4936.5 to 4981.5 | 0.98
